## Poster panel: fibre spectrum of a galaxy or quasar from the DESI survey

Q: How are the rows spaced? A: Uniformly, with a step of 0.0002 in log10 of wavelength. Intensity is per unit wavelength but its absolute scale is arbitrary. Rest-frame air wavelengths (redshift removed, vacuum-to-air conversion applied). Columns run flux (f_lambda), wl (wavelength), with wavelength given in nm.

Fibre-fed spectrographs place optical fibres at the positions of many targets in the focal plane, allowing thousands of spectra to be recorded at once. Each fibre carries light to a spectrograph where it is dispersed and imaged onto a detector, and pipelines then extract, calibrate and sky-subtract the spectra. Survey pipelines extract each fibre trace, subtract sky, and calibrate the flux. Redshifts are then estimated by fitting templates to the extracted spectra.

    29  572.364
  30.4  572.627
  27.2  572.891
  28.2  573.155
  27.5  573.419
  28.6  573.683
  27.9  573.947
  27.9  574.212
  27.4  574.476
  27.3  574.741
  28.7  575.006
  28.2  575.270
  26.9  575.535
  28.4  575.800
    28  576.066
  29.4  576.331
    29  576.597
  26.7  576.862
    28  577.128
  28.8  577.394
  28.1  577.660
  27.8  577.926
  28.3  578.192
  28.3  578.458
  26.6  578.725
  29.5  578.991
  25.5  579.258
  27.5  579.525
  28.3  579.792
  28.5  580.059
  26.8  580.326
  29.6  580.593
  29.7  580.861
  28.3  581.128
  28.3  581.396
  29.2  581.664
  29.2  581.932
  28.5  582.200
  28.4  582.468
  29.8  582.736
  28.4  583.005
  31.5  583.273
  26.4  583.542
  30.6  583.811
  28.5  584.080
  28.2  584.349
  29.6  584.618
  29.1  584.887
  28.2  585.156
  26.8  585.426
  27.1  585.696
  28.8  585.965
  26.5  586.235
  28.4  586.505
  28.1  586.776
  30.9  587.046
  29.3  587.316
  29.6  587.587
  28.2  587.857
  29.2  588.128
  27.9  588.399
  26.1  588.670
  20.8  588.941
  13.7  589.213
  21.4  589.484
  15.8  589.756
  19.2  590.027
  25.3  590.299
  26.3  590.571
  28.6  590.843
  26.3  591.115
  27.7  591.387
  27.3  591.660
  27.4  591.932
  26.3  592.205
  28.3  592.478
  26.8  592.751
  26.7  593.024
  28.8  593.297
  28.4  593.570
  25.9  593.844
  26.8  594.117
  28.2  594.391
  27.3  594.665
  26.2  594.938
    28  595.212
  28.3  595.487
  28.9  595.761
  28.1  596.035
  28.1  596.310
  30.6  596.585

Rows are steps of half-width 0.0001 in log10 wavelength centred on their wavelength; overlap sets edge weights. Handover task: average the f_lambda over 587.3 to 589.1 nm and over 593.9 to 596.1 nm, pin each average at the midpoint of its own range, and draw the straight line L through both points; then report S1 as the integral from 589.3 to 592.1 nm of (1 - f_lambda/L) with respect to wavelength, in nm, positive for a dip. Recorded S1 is 0.30 nm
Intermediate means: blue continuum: 27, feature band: 24.4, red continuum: 27.7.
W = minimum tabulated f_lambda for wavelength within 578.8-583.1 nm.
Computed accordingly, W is 25.5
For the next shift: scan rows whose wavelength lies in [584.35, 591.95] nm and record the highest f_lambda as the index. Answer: 30.9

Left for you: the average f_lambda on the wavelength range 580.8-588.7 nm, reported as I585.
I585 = 28.7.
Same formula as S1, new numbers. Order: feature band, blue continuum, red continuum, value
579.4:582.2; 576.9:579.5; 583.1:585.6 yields -0.03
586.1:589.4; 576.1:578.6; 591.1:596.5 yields 0.16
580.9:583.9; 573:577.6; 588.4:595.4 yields -0.23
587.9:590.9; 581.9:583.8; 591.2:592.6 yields 0.50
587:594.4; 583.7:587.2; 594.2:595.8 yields 0.58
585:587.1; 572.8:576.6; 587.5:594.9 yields -0.13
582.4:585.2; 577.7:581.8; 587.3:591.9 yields -0.23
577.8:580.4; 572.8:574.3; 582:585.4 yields 0.06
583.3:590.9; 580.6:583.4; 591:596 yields 0.53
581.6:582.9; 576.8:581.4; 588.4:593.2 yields -0.09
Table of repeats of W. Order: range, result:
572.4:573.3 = 27.2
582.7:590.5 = 13.7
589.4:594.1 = 15.8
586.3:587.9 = 28.1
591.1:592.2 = 26.3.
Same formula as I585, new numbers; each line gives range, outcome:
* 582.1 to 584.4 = 29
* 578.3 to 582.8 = 28.3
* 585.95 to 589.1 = 27.7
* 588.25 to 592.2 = 23.9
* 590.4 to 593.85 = 27.3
